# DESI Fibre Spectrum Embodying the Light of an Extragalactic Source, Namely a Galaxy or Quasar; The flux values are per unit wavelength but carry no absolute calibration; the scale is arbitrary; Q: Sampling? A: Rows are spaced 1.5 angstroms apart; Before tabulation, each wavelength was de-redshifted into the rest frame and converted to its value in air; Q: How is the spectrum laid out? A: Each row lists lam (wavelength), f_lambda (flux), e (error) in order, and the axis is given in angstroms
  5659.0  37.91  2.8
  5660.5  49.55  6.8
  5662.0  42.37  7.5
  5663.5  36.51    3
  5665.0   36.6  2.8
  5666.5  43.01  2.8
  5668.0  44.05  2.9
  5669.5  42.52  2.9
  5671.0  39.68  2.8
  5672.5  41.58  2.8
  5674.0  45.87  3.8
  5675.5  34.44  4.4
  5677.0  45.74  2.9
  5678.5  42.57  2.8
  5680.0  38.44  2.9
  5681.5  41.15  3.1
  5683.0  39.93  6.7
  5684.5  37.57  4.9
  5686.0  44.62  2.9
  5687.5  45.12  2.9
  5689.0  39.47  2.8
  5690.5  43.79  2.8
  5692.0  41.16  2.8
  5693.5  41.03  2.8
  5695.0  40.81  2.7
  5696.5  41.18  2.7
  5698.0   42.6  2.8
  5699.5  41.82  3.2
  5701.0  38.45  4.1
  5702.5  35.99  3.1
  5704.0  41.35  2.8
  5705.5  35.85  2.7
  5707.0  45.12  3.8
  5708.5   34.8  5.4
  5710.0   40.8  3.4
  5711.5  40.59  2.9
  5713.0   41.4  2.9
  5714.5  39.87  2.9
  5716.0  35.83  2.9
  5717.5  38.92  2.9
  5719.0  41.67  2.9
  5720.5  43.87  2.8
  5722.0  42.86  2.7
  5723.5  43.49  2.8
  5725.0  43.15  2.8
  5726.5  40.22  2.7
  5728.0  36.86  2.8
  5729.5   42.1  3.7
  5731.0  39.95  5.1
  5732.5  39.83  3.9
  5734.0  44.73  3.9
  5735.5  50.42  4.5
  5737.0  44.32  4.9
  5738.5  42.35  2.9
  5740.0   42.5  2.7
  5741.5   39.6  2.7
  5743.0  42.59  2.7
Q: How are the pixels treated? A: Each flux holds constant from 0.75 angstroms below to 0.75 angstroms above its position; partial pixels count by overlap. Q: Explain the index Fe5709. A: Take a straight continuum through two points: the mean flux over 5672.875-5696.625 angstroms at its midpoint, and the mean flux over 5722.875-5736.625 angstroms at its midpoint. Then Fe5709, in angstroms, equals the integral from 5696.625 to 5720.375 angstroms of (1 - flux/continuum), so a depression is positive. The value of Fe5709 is 1.2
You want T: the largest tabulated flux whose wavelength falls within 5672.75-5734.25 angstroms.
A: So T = 45.87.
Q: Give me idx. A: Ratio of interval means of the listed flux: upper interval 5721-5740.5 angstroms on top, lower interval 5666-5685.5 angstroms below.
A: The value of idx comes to 1.0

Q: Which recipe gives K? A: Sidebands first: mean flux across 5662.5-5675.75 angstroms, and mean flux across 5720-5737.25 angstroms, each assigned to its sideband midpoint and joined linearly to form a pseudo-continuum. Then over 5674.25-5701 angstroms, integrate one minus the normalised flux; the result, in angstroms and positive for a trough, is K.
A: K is 0.0 angstroms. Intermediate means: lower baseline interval 40.7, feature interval 41.3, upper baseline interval 42.6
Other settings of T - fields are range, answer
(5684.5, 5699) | 45.12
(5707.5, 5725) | 43.87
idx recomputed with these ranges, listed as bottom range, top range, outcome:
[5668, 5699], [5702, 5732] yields 0.97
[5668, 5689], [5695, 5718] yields 0.96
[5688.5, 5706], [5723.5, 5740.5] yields 1.05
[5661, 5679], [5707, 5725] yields 0.98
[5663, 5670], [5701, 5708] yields 0.97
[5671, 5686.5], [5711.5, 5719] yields 0.96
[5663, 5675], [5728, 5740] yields 1.04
